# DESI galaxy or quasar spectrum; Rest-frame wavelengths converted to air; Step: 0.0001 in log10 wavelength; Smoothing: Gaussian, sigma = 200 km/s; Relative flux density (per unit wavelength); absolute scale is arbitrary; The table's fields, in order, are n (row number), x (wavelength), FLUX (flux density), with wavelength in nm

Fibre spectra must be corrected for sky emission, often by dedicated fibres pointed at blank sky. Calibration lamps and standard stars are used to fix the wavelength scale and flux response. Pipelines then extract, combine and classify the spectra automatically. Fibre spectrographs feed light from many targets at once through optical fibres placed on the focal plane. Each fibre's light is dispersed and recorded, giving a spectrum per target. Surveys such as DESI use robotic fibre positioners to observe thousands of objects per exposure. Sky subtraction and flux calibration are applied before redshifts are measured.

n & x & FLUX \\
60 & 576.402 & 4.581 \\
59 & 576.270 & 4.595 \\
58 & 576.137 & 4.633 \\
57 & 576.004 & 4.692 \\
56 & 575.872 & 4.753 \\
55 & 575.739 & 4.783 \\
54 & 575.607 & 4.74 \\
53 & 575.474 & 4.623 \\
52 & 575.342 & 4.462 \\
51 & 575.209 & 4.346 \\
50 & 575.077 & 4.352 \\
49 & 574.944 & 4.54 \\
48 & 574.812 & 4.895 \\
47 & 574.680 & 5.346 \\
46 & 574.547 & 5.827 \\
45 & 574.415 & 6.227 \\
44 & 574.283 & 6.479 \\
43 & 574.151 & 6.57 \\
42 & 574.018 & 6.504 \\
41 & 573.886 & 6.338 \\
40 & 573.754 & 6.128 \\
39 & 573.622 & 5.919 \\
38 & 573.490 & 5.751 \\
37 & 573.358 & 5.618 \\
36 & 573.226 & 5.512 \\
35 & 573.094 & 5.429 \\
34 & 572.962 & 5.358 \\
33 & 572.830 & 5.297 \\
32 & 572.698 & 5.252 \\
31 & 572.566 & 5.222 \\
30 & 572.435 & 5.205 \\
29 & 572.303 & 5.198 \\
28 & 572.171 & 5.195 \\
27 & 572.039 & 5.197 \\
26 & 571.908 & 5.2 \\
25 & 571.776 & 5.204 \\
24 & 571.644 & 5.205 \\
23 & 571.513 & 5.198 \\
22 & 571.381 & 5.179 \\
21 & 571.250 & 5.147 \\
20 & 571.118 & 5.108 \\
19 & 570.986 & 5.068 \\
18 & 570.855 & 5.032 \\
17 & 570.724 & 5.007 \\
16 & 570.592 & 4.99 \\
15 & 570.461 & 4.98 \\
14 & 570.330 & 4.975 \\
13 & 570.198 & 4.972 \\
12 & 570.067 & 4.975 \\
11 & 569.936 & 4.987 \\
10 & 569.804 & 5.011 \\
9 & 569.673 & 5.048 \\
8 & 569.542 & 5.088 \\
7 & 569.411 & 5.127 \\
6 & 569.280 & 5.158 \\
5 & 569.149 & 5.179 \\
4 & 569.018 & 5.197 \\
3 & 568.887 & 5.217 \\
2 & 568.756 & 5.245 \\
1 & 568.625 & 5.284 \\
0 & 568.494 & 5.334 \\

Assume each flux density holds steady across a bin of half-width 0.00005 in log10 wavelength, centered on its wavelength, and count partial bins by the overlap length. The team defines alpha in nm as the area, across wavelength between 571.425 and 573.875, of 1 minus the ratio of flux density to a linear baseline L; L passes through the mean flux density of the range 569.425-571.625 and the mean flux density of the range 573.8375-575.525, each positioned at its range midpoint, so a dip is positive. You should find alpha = -0.079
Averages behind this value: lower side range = 5.05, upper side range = 5.42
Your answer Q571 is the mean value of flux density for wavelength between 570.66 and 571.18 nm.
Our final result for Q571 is 5.06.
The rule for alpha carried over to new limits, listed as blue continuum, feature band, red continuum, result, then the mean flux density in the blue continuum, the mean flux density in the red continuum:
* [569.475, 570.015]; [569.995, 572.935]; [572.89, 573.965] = 0.13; 5.03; 5.77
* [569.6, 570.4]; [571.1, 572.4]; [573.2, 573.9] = 0.06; 4.99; 5.87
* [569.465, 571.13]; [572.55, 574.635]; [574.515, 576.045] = -0.43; 5.02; 4.76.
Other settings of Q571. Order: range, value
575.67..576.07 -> 4.75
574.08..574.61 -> 6.28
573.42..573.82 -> 5.93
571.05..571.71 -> 5.16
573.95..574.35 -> 6.51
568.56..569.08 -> 5.24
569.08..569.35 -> 5.17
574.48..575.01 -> 5.16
